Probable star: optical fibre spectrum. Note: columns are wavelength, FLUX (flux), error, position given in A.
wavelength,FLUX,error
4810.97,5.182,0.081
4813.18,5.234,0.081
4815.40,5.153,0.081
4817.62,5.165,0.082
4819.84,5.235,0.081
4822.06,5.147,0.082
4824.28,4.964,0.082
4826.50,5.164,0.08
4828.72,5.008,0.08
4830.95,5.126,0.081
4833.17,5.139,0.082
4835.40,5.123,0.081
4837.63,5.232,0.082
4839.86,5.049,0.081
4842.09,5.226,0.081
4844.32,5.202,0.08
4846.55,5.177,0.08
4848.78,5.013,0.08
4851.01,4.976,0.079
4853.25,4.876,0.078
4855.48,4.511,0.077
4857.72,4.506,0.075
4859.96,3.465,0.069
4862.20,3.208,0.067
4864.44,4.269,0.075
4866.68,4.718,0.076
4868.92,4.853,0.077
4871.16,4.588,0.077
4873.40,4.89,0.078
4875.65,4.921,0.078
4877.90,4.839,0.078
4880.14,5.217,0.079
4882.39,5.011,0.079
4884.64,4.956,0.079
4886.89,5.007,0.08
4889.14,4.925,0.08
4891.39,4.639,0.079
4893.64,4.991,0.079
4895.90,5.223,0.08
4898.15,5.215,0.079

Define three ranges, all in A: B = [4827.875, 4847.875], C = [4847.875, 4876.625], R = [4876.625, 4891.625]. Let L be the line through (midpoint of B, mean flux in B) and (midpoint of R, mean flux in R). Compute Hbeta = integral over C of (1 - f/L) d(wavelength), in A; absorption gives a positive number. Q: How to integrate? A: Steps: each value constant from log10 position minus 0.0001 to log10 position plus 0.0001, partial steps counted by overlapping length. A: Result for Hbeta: 3.0 A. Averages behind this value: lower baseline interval 5.14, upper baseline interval 4.96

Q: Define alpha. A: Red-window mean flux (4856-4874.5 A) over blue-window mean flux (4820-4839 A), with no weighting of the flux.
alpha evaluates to 0.84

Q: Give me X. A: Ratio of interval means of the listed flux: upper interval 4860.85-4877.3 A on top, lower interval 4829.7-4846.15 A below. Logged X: 0.87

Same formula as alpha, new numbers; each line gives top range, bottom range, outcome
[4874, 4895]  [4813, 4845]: 0.96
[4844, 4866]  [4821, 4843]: 0.88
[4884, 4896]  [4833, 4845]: 0.96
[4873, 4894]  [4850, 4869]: 1.14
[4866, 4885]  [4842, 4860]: 1.01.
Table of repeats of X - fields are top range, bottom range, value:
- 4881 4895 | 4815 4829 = 0.96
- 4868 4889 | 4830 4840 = 0.96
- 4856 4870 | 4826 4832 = 0.82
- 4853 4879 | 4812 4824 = 0.86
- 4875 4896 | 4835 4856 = 0.98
